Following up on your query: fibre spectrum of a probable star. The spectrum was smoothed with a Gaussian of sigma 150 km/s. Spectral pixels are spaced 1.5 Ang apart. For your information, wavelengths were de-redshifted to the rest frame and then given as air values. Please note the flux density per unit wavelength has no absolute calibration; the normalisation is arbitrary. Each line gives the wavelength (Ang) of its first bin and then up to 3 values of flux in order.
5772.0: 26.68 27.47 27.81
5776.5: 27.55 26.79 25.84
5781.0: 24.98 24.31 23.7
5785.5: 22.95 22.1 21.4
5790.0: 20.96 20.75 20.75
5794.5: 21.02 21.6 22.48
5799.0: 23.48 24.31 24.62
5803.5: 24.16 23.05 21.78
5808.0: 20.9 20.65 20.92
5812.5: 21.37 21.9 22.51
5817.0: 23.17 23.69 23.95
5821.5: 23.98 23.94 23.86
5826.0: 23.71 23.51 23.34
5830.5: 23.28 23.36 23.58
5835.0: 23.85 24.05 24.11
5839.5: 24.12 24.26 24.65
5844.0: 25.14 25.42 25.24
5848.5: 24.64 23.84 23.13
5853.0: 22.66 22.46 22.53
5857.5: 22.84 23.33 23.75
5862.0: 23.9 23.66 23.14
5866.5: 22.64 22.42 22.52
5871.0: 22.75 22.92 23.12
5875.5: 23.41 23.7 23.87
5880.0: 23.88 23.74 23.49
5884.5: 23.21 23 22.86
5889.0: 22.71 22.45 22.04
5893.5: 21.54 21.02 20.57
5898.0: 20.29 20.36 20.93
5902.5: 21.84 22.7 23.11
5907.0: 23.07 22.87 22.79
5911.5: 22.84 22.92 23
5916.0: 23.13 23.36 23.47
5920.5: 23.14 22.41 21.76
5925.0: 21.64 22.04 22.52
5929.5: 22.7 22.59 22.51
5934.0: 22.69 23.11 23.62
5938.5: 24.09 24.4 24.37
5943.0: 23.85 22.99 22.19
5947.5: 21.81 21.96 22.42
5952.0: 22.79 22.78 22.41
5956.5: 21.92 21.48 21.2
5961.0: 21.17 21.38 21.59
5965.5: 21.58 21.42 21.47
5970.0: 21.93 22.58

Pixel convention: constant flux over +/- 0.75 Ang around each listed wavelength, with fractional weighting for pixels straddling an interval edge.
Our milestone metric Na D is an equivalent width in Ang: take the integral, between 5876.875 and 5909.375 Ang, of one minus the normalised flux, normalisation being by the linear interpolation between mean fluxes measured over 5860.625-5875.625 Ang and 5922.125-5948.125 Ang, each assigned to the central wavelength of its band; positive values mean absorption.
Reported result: 0.84 Ang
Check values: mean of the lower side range 23.1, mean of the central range 22.4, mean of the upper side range 22.9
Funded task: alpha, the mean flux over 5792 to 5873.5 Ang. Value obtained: 23.2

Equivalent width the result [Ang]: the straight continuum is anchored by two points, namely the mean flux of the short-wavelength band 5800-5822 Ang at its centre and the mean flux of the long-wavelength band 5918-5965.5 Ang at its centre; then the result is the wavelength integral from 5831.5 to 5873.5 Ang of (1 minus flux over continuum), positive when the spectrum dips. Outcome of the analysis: -1.8 Ang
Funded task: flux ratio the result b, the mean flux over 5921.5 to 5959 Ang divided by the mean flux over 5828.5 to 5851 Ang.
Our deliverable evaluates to 0.9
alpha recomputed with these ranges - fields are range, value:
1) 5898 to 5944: 22.8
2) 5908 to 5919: 23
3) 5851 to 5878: 23.1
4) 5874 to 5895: 23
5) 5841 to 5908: 23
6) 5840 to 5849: 24.9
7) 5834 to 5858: 23.9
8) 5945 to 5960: 22.1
